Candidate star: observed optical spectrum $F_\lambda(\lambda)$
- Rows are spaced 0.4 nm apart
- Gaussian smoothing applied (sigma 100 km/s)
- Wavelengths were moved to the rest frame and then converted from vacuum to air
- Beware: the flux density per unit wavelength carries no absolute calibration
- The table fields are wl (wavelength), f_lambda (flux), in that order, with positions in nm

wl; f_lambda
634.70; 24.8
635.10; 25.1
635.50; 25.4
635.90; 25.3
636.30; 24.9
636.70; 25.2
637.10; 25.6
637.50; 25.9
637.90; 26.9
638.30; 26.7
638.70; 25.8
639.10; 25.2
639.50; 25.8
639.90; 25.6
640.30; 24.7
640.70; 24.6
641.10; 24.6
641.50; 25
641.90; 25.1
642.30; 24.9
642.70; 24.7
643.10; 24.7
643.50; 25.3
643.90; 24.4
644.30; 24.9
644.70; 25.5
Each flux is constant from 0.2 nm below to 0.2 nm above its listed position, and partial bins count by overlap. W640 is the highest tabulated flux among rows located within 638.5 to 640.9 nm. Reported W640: 25.8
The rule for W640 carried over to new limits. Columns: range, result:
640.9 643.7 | 25.3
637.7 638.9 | 26.9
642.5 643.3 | 24.7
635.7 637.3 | 25.6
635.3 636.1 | 25.4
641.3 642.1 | 25.1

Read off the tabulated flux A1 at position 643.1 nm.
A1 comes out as 24.7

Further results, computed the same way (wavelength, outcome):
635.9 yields 25.3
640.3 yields 24.7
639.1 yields 25.2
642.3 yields 24.9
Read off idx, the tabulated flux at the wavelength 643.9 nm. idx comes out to 24.4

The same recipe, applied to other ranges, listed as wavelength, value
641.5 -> 25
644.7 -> 25.5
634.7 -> 24.8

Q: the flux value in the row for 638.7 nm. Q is 25.8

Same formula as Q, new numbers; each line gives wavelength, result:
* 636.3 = 24.9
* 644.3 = 24.9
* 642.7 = 24.7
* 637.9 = 26.9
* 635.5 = 25.4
